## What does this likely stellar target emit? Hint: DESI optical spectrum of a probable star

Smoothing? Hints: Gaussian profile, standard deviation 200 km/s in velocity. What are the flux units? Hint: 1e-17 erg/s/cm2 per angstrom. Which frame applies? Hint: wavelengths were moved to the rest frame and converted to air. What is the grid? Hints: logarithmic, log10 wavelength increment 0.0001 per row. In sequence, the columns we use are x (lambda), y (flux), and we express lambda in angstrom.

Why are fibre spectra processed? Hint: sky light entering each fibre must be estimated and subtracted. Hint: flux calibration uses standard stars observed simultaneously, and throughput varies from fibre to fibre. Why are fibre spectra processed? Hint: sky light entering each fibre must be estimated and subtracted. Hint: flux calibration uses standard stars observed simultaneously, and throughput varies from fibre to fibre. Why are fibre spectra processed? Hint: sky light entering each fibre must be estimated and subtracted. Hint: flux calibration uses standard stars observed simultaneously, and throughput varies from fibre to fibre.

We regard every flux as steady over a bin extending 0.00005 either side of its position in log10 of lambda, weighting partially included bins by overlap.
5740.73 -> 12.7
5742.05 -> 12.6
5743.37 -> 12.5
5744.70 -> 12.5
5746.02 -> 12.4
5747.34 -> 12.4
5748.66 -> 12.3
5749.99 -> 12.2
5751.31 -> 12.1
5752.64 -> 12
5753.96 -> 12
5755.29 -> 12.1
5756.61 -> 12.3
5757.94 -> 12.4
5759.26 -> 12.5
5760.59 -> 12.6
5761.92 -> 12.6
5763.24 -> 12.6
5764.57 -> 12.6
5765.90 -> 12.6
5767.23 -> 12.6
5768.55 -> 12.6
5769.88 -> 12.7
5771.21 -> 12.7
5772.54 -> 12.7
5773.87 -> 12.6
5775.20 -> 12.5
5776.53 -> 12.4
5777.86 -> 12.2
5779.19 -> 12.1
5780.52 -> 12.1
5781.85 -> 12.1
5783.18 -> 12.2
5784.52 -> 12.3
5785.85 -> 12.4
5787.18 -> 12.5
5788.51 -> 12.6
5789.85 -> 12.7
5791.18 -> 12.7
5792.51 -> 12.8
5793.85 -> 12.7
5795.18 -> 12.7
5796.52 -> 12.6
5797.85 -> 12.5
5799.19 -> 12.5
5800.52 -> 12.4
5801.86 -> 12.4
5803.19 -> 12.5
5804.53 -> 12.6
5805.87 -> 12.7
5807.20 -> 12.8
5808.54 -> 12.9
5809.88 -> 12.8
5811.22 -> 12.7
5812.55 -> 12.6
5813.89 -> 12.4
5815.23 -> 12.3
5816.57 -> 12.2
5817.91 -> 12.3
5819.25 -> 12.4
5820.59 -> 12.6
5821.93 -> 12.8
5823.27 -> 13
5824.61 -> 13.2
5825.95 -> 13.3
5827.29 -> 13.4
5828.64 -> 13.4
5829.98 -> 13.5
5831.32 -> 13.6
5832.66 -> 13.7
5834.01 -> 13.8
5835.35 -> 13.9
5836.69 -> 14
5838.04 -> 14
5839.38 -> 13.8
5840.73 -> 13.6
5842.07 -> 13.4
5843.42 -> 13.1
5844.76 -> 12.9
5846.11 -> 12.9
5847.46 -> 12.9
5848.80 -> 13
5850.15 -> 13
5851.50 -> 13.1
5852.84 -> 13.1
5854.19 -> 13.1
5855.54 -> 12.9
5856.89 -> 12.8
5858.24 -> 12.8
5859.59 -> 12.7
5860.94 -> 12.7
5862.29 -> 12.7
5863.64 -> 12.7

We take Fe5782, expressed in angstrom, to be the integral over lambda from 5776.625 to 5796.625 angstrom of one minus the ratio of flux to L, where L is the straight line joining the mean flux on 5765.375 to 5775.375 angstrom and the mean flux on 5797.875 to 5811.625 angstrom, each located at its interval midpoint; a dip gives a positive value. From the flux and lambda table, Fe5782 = 0.3 angstrom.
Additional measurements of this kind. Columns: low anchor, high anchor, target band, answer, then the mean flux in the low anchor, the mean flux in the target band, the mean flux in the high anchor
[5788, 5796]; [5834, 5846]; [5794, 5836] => 0.8 angstrom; 12.7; 12.9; 13.6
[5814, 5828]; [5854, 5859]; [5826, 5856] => -1.3 angstrom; 12.7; 13.4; 12.9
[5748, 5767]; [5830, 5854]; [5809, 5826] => 0.6 angstrom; 12.4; 12.6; 13.4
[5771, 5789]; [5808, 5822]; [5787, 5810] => -0.3 angstrom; 12.4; 12.6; 12.5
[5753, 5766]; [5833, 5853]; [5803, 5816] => 0.4 angstrom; 12.4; 12.6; 13.4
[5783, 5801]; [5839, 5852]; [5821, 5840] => -0.8 angstrom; 12.6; 13.5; 13.2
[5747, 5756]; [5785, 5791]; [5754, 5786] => -0.2 angstrom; 12.2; 12.4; 12.6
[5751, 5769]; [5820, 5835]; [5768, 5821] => 1.5 angstrom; 12.4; 12.5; 13.3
